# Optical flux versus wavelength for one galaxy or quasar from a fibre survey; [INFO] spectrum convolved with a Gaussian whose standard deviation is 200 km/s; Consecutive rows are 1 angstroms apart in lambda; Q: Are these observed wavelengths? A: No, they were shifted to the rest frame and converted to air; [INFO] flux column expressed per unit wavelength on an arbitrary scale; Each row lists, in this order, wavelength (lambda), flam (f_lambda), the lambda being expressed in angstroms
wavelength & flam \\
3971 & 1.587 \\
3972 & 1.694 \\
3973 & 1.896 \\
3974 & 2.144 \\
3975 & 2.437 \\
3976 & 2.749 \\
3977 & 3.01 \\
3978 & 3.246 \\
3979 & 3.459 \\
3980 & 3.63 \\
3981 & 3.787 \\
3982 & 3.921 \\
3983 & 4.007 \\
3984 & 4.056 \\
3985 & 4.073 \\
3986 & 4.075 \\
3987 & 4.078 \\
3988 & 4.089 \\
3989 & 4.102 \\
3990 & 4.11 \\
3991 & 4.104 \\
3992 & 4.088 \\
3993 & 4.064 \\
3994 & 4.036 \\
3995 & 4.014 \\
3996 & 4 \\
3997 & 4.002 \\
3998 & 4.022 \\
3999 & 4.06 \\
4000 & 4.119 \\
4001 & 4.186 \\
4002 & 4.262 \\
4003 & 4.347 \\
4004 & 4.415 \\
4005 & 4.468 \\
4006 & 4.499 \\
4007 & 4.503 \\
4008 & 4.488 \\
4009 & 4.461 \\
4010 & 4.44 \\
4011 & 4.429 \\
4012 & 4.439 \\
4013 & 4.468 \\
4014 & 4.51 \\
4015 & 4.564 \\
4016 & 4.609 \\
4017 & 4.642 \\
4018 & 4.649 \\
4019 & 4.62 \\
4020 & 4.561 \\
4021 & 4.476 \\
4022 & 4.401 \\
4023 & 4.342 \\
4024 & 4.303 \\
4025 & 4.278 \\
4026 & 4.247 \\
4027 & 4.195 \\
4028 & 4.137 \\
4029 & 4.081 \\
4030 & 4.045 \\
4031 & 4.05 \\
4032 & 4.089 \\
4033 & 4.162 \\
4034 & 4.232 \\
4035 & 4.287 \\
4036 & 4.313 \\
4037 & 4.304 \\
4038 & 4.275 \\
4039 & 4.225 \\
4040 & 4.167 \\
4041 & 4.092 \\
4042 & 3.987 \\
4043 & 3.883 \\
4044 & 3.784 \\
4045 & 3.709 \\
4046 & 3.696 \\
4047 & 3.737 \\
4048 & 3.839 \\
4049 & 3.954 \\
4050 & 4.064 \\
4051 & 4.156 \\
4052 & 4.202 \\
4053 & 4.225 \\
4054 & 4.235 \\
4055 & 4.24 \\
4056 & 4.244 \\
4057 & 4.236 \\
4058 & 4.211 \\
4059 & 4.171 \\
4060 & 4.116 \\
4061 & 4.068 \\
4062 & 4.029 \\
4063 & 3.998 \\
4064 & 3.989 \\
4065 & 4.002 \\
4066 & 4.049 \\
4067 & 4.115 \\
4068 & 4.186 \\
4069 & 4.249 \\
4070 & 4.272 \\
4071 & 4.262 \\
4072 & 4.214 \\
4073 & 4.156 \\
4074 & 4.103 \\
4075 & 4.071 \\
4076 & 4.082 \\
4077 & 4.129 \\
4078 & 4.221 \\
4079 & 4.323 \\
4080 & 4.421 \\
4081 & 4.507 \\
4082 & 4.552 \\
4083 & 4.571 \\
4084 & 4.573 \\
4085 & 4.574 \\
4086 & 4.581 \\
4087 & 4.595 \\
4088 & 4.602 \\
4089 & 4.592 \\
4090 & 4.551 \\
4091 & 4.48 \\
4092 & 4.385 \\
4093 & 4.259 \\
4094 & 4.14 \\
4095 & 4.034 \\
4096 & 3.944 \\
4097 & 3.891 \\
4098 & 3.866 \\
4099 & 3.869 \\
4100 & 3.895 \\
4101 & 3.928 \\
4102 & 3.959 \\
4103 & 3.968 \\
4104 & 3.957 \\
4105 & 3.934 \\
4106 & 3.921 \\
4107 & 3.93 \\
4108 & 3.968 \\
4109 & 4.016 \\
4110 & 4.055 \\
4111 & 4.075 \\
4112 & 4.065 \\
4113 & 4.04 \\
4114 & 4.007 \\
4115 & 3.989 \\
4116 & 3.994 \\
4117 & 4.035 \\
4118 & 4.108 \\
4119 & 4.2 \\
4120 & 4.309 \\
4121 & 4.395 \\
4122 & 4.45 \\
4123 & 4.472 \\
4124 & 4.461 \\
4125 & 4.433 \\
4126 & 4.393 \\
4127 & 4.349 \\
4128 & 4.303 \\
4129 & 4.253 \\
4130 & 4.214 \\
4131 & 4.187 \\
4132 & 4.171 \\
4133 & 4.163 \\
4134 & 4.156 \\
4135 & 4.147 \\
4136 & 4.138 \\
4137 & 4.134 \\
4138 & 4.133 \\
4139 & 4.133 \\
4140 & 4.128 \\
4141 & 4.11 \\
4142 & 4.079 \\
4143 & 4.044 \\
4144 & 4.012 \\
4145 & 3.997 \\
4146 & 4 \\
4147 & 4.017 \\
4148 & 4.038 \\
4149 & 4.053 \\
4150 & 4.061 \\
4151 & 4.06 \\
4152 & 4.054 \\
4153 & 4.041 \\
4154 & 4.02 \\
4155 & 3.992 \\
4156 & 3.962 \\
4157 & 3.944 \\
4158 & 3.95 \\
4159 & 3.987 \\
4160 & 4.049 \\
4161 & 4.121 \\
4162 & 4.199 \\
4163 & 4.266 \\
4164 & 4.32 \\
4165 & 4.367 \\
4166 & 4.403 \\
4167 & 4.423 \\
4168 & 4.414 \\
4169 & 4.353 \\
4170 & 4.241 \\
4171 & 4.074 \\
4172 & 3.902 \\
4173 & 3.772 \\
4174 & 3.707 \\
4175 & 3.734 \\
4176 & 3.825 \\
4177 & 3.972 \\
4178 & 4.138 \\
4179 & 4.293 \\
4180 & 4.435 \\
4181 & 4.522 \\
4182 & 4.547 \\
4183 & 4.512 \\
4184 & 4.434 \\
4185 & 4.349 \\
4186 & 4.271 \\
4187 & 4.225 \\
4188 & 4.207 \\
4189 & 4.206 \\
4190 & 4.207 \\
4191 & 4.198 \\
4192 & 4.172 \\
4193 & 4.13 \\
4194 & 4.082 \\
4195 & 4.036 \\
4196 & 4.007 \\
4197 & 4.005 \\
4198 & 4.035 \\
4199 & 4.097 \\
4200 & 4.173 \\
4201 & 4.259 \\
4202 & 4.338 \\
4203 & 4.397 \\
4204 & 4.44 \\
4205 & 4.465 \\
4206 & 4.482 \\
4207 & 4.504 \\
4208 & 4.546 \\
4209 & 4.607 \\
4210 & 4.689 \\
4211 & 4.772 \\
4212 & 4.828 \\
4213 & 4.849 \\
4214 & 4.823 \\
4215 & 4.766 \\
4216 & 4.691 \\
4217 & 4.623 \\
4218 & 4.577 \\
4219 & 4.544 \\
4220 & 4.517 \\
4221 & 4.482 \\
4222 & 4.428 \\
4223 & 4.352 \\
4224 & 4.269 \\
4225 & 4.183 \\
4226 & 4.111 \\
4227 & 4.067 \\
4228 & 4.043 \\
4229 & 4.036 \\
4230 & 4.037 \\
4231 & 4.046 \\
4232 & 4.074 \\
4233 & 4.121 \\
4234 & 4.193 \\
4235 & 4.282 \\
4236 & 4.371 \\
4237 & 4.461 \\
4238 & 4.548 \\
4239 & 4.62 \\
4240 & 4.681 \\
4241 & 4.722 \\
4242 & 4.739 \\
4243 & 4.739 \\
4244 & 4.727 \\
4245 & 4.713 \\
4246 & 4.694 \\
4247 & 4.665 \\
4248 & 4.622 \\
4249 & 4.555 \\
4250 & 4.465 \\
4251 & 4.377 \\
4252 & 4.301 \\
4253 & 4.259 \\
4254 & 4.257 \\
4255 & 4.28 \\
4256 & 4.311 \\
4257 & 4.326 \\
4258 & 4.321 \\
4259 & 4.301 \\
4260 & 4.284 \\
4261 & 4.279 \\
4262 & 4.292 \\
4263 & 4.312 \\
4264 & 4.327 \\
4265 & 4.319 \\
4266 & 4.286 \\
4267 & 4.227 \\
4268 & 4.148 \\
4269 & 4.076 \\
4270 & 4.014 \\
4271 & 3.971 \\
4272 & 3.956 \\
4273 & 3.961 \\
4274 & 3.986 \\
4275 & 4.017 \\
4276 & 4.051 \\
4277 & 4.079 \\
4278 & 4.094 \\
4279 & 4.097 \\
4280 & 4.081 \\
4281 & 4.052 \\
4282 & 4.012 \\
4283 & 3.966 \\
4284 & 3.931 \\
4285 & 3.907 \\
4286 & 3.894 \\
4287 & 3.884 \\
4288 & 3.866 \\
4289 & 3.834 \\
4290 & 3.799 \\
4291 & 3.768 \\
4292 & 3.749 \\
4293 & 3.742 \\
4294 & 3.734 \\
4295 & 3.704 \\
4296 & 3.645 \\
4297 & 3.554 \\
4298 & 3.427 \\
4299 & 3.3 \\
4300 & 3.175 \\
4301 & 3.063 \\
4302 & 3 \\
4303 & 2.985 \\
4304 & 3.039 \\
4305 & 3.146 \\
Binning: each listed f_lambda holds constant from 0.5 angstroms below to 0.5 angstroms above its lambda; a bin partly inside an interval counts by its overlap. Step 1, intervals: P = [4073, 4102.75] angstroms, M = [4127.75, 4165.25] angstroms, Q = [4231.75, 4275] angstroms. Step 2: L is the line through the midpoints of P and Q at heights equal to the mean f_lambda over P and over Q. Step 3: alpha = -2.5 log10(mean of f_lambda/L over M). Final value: 0.05 mag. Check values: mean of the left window 4.26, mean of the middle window 4.1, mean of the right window 4.35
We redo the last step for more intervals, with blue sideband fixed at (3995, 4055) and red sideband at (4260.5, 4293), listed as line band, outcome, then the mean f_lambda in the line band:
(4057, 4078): 0.02 mag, 4.13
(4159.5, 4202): -0.02 mag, 4.18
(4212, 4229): -0.10 mag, 4.46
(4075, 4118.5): 0.00 mag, 4.18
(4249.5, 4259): -0.07 mag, 4.32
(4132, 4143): 0.00 mag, 4.13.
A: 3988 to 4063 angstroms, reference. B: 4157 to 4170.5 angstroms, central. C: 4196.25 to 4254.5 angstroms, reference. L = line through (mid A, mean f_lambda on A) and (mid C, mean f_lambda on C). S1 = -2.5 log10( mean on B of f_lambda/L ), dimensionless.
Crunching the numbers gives 0.03 mag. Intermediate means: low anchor 4.21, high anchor 4.43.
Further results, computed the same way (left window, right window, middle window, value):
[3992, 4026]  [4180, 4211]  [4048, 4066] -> 0.058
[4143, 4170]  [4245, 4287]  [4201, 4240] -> -0.065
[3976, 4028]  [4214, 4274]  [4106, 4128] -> 0.023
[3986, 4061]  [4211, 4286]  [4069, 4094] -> -0.033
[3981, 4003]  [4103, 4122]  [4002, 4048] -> -0.054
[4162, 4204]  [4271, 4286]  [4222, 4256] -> -0.076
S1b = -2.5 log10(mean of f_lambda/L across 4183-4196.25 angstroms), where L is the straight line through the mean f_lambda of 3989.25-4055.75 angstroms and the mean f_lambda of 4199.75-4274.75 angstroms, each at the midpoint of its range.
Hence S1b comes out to 0.036 mag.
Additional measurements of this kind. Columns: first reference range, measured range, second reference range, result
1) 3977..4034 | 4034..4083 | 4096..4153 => 0.004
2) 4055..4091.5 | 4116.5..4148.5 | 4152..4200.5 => 0.004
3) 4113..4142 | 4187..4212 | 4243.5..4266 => 0.004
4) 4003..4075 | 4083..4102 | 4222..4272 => -0.003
